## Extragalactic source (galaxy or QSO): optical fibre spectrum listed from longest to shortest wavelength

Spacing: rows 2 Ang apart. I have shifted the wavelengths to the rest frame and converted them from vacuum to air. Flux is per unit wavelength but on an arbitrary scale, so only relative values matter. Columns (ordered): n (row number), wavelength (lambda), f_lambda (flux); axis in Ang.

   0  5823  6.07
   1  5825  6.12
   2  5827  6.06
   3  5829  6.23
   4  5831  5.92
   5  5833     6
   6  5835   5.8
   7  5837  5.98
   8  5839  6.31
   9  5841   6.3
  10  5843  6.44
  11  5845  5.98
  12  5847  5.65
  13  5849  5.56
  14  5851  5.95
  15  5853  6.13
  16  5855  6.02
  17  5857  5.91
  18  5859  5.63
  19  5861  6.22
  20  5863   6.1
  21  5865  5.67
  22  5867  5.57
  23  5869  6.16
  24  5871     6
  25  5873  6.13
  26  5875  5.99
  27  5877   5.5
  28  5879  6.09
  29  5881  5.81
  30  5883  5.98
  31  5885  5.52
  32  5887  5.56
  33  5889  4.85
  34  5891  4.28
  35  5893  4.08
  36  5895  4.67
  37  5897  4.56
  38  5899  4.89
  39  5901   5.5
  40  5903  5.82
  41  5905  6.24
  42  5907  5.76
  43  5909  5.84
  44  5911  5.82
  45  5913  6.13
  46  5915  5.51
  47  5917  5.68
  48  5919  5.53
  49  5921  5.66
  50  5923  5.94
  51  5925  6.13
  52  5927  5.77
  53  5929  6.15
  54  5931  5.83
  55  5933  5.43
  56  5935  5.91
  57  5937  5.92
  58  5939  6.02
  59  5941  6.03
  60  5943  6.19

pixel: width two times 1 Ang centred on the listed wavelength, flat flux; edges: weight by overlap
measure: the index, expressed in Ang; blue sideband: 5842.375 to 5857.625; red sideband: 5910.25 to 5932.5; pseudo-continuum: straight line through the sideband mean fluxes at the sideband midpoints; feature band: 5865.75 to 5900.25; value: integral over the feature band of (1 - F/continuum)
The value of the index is 2.9 Ang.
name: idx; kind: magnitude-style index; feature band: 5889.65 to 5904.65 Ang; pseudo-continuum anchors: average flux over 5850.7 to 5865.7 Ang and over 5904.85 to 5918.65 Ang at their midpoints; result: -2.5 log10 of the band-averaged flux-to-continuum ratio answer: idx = 0.20 mag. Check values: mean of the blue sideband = 5.96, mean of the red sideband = 5.82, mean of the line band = 4.89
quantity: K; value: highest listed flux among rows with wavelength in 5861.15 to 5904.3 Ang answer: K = 6.16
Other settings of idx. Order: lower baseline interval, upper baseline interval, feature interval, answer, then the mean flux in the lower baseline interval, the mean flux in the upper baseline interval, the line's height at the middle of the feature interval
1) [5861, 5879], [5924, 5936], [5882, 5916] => 0.10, 5.92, 5.87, 5.9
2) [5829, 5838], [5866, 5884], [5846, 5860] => 0.02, 5.96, 5.91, 5.94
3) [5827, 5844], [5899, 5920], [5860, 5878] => 0.00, 6.12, 5.74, 5.95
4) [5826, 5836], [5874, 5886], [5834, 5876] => -0.01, 6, 5.82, 5.91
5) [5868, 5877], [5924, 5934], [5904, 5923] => 0.02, 6.01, 5.86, 5.9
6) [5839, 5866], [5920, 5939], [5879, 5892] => 0.10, 5.98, 5.87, 5.93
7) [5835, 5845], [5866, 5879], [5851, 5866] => 0.01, 6.18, 5.91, 6.03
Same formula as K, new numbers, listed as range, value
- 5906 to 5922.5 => 6.13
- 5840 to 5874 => 6.44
